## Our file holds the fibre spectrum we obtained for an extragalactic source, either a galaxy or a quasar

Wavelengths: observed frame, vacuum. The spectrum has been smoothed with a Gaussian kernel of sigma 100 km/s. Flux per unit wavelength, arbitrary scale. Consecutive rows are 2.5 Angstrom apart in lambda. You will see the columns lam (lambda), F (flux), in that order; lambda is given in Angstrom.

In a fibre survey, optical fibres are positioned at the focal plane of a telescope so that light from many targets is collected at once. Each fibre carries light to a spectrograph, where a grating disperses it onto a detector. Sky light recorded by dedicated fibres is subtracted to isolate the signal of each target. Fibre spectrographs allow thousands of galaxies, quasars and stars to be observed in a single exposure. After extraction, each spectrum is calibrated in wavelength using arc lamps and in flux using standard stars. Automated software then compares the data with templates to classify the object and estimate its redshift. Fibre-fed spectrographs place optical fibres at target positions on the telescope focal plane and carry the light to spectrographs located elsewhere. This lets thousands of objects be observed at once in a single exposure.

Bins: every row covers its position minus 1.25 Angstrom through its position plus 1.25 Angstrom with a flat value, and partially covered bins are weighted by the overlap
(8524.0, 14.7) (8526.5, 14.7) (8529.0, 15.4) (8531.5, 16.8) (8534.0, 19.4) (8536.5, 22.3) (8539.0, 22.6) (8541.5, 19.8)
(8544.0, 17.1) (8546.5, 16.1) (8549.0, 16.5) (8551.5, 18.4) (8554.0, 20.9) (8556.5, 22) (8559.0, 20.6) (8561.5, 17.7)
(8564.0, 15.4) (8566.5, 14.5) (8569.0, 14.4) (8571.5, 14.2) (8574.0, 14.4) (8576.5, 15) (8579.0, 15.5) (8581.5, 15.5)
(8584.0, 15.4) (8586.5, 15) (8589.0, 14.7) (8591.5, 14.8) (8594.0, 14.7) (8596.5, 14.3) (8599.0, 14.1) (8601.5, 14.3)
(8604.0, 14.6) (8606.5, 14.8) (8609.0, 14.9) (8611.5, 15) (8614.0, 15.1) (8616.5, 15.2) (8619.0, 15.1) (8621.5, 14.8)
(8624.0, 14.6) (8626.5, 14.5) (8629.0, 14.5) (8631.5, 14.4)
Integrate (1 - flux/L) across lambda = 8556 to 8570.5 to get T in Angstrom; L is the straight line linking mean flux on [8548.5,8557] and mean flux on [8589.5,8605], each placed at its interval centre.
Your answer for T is 1.0 Angstrom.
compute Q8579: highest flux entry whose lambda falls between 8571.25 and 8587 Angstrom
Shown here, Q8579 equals 15.5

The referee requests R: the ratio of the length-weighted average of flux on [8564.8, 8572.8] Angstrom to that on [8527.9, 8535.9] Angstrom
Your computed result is 0.8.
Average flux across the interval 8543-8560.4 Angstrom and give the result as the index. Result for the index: 18.8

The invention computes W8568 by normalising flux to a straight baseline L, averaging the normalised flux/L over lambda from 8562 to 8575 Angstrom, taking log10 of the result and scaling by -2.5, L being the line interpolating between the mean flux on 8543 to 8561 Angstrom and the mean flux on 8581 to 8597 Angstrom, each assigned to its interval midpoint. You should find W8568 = 0.16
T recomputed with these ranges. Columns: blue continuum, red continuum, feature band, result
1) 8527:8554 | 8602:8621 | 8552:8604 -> 2.4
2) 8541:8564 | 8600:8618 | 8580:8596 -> 1.2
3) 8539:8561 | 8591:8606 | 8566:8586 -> 2.0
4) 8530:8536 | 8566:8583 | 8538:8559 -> -2.6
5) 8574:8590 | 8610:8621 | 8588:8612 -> 0.8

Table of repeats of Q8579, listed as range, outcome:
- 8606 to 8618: 15.2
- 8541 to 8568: 22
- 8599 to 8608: 14.8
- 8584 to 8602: 15.4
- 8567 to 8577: 15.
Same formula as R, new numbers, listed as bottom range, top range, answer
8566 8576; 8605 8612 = 1.03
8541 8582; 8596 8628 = 0.87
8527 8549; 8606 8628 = 0.81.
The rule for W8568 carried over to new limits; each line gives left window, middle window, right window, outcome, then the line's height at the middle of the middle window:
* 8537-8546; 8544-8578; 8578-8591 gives 0.049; 17.7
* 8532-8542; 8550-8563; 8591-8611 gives -0.049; 18.9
